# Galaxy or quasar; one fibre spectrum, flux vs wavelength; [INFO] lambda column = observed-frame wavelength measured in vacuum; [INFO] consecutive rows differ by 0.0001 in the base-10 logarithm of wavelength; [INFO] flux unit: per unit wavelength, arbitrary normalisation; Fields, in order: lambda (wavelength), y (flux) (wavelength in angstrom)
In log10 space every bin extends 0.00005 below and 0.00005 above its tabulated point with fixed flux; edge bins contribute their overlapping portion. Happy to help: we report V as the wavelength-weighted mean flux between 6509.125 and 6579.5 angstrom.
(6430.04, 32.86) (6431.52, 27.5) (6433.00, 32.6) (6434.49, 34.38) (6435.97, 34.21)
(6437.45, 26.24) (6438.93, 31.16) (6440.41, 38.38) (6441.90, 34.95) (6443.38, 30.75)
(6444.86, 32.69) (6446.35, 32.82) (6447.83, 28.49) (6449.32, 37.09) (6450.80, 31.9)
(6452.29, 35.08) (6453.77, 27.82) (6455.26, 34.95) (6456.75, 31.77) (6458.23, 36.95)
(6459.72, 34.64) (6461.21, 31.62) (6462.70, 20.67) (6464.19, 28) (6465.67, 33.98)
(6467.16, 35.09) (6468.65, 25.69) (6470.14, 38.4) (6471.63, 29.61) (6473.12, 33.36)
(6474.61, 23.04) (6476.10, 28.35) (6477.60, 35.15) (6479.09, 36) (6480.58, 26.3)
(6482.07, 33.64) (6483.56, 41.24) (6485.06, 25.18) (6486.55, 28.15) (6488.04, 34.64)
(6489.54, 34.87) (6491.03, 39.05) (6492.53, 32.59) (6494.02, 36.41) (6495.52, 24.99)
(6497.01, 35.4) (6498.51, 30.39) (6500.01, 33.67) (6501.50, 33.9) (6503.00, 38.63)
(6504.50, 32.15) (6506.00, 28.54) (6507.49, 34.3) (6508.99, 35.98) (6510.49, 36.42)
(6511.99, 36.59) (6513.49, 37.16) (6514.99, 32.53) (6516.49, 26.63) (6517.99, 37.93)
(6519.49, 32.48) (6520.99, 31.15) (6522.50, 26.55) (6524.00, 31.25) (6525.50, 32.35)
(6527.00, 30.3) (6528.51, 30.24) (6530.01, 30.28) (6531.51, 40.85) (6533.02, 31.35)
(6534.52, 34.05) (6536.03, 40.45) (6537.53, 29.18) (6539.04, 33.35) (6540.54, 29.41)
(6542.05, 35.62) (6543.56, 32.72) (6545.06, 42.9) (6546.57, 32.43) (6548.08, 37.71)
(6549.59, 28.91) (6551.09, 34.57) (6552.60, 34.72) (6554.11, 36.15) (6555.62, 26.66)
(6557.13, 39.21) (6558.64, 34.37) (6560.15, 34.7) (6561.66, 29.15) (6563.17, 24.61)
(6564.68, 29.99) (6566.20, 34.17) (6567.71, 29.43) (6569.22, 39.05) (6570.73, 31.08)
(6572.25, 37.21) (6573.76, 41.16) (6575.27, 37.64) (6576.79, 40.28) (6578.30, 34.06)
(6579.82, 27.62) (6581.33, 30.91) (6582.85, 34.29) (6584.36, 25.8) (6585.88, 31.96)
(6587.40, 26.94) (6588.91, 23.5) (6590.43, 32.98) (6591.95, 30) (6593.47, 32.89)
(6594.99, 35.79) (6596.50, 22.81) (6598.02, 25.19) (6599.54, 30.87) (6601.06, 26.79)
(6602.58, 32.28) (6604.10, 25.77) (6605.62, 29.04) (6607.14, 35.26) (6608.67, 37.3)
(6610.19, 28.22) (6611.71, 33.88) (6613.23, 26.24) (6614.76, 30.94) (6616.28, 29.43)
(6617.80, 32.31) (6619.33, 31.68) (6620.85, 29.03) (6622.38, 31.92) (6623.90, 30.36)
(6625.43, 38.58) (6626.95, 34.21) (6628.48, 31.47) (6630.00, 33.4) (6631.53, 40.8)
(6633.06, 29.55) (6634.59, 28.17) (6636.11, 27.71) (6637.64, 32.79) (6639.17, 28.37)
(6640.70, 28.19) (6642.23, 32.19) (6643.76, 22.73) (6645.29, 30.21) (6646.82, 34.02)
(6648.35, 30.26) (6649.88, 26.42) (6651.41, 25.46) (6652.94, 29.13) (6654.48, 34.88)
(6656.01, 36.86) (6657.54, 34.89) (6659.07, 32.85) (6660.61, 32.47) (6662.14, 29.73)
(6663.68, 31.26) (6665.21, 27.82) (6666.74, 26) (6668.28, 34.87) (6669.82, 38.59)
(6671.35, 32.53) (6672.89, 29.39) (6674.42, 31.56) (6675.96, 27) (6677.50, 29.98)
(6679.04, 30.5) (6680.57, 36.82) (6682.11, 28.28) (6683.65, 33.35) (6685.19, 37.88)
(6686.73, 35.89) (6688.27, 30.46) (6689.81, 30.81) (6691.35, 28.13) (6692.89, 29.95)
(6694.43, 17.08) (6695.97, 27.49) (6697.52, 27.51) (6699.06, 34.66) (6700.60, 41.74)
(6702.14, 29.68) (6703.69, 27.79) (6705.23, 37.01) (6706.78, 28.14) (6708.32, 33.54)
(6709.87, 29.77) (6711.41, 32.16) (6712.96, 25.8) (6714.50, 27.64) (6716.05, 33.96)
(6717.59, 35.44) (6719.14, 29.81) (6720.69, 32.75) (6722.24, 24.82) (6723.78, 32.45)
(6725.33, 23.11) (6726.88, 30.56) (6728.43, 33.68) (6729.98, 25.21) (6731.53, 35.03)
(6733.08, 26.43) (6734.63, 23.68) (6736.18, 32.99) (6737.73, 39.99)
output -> 33.7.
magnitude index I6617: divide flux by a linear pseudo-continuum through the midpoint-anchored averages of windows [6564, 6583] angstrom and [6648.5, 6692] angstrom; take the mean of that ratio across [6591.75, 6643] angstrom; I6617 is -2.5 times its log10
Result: 0.071 mag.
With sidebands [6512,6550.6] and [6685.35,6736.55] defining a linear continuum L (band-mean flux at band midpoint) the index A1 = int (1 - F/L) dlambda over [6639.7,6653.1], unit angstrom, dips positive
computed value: 1.1 angstrom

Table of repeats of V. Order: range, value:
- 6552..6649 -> 31.5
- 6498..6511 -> 33.8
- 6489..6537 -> 33.4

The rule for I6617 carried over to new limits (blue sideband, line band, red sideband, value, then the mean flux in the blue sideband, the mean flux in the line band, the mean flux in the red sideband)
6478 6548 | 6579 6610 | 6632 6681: 0.07 mag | 33.3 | 29.9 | 30.7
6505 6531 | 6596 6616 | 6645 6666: 0.07 mag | 32.5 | 29.7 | 31.2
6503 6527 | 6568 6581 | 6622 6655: -0.12 mag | 32.9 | 35.6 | 30.9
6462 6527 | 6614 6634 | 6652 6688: -0.01 mag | 32.3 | 32.6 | 32.2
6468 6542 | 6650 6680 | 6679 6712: 0.01 mag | 32.7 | 31.3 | 31.3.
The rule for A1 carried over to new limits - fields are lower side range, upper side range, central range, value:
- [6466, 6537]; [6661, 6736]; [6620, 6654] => 0.6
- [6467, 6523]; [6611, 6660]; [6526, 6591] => -2.1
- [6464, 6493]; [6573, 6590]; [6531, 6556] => -1.6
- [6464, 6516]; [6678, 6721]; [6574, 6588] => -0.2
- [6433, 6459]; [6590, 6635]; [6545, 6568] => -0.8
